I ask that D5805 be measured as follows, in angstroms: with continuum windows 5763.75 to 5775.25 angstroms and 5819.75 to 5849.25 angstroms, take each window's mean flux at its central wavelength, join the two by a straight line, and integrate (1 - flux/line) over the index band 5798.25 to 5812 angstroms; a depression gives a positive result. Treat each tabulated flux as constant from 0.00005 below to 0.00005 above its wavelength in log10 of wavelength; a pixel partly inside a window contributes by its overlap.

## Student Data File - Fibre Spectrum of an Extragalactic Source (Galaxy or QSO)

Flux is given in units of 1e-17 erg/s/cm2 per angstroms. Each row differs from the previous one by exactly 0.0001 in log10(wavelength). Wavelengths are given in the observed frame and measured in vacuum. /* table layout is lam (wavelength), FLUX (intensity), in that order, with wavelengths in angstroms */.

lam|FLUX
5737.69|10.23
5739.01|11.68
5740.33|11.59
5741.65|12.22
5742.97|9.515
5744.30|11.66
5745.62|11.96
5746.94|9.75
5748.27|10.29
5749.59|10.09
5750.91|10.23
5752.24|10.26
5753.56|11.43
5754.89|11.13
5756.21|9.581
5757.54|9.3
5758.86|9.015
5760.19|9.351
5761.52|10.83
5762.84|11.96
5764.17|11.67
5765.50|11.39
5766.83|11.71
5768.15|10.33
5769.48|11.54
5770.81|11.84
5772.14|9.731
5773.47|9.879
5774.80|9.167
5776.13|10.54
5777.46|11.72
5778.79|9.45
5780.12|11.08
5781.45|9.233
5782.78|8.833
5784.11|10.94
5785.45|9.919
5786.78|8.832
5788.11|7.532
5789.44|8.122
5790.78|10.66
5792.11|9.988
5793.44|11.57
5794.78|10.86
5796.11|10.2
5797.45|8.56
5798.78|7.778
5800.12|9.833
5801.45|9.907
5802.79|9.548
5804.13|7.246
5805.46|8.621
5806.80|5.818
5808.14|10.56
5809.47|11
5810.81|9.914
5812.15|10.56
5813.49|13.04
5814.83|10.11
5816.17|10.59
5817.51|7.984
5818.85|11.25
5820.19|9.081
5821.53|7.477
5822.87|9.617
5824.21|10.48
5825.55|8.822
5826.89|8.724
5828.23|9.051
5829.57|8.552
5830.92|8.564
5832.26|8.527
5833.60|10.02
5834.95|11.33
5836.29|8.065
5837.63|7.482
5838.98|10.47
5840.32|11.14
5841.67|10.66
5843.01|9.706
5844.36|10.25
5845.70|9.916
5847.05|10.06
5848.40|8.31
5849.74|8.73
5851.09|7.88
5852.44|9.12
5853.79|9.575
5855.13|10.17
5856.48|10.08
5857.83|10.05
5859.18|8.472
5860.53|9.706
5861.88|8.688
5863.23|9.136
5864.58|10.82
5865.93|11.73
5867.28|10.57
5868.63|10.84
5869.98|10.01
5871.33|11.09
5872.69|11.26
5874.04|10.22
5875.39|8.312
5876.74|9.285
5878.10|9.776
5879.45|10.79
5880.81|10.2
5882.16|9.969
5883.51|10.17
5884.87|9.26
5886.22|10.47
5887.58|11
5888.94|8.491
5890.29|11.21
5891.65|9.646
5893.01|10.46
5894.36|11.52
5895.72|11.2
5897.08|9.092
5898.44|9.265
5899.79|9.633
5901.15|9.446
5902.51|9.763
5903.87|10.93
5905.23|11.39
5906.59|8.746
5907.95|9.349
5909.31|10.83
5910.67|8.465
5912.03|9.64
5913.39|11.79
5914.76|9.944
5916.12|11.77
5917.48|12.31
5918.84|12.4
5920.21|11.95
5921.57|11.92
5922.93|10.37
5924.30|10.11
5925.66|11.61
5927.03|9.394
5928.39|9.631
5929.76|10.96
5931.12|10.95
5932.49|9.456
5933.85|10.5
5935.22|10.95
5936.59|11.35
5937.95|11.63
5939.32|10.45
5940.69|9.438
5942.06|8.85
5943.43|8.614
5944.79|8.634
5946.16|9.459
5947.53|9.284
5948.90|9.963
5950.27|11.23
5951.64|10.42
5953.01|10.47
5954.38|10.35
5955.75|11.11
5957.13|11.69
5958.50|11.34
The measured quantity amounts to 1.28 angstroms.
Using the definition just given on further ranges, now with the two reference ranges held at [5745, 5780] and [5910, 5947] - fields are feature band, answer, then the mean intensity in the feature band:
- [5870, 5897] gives 0.7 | 10.2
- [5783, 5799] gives 1.4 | 9.61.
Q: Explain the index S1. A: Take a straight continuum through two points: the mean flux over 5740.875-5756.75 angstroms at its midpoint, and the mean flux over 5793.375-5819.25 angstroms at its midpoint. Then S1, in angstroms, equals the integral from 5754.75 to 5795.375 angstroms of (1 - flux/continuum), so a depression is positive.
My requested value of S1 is 0.0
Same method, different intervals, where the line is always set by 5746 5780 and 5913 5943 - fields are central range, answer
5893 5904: 0.7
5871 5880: 0.5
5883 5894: 0.6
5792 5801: 0.6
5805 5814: 0.6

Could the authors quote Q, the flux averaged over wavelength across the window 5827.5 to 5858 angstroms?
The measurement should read 9.45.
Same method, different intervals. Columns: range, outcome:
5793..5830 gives 9.52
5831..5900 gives 9.87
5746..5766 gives 10.4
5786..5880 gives 9.61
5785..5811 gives 9.31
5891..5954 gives 10.3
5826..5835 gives 9.1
